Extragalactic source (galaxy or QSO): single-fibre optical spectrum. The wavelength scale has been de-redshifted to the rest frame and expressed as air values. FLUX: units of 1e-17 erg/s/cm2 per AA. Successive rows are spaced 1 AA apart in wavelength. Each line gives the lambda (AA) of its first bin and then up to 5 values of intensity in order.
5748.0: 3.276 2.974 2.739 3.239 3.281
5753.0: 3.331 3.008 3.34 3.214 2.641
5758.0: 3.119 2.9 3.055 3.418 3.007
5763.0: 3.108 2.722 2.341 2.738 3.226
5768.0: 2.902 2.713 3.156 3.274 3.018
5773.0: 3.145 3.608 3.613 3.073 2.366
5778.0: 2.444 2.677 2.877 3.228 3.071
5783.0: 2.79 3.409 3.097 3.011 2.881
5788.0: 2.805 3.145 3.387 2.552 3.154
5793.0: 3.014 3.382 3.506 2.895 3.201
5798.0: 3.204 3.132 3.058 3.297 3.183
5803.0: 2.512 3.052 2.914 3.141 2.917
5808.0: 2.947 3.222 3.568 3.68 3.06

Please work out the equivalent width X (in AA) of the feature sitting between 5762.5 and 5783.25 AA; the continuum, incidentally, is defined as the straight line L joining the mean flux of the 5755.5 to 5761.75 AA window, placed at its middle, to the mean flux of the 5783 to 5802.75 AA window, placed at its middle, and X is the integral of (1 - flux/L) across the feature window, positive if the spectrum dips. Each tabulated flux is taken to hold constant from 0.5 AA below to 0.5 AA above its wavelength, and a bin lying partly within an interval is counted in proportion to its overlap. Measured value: 0.8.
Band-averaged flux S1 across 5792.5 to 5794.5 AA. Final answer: 3.2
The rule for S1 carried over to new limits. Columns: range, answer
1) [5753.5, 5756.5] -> 3.19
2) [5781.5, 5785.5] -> 3.09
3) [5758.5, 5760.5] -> 2.98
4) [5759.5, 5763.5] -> 3.15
